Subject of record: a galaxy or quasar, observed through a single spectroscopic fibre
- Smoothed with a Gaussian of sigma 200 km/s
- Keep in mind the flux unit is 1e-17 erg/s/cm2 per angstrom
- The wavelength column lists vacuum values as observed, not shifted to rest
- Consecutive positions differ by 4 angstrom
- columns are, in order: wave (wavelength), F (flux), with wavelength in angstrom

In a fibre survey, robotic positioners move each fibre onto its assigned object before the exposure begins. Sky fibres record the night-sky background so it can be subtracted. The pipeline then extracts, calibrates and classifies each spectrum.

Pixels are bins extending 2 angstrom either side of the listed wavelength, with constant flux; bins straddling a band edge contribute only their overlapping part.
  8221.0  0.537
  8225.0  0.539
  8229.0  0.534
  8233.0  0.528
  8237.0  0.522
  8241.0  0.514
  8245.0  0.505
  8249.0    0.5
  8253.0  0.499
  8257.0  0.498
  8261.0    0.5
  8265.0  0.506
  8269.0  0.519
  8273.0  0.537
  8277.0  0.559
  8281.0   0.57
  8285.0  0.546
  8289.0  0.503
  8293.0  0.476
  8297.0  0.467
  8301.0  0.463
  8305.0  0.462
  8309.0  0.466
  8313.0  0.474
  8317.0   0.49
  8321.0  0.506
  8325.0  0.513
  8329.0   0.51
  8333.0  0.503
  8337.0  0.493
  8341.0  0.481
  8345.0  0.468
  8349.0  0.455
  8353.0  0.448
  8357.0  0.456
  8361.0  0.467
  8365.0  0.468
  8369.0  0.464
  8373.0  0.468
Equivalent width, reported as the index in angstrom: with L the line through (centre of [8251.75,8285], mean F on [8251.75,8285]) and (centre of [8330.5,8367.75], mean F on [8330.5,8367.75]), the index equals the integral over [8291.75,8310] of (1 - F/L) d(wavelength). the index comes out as 1.3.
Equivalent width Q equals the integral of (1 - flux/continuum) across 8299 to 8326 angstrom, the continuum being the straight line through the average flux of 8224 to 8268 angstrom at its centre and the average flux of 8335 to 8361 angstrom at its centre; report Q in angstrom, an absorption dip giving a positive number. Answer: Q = 0.1 angstrom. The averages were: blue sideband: 0.513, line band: 0.481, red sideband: 0.467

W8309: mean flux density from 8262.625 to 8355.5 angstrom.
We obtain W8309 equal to 0.496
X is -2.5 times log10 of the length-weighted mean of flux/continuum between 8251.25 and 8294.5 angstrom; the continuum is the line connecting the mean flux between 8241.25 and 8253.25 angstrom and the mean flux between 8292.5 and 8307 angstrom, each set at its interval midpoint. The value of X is -0.08 mag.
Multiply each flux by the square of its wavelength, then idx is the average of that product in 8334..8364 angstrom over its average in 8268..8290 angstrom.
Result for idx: 0.88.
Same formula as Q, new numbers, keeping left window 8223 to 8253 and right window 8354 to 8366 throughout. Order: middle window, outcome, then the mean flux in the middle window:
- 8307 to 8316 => 0.2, 0.472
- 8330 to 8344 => -0.6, 0.492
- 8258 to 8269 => 0.0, 0.505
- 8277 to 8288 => -1.2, 0.553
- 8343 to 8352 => 0.1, 0.46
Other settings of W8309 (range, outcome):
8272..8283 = 0.557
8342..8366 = 0.461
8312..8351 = 0.49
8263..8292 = 0.532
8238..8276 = 0.51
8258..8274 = 0.513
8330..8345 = 0.49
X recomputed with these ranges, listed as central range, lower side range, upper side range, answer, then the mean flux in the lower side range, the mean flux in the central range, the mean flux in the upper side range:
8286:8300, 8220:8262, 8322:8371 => 0.03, 0.516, 0.485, 0.478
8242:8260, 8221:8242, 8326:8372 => 0.04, 0.529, 0.501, 0.475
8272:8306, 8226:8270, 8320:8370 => -0.02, 0.512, 0.51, 0.479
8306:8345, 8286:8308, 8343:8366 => -0.05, 0.477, 0.491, 0.46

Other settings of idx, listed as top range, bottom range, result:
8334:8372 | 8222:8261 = 0.93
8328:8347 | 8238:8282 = 0.96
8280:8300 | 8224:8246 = 0.98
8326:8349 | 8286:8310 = 1.04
